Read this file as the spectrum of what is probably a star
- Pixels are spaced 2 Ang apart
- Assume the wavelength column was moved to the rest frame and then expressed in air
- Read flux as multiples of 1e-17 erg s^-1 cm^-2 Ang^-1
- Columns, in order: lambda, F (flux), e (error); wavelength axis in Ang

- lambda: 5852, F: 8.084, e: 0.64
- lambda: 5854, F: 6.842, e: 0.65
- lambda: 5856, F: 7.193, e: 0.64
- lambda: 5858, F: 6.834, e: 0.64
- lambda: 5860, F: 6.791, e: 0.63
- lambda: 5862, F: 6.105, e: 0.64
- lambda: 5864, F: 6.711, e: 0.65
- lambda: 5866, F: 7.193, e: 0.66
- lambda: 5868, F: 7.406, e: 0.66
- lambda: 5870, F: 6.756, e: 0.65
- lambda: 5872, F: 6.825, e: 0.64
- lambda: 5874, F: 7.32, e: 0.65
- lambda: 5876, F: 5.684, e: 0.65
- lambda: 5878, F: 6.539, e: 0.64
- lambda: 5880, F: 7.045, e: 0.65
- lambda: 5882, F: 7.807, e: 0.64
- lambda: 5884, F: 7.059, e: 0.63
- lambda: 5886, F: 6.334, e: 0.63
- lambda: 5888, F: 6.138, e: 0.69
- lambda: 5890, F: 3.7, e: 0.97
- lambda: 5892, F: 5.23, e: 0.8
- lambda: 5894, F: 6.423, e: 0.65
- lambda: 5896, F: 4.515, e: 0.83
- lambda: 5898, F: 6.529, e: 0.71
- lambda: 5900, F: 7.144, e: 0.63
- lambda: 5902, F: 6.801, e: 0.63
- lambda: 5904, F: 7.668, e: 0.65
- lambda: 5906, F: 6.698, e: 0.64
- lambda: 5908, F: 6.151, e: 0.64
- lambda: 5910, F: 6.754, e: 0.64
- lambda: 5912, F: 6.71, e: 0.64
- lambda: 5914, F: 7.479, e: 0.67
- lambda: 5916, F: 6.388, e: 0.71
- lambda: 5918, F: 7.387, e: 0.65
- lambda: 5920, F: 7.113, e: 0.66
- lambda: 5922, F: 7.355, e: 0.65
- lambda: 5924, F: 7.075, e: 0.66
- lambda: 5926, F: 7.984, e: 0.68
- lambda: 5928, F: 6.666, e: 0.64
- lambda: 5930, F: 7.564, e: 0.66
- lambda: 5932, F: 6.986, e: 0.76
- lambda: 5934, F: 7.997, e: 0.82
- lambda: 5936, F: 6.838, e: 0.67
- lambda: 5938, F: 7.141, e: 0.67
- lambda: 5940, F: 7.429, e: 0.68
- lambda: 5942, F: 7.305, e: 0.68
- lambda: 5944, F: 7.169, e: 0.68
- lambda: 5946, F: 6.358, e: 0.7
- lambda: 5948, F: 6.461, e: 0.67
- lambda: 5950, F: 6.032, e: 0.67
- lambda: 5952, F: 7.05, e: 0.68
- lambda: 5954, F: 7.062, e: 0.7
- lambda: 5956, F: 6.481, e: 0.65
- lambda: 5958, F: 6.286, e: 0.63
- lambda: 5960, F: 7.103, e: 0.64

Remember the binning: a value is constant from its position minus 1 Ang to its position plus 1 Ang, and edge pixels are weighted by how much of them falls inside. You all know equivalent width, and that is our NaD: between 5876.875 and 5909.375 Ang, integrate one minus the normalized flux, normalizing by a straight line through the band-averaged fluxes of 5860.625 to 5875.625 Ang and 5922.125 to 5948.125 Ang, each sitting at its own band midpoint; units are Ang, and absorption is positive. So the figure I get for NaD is 2.8 Ang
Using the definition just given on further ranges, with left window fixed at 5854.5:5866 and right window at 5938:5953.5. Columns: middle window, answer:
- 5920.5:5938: -1.2 Ang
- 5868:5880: 0.1 Ang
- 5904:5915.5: 0.0 Ang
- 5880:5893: 1.3 Ang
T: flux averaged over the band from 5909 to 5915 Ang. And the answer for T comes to 6.98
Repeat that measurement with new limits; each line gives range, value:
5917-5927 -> 7.38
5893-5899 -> 5.82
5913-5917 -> 6.93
